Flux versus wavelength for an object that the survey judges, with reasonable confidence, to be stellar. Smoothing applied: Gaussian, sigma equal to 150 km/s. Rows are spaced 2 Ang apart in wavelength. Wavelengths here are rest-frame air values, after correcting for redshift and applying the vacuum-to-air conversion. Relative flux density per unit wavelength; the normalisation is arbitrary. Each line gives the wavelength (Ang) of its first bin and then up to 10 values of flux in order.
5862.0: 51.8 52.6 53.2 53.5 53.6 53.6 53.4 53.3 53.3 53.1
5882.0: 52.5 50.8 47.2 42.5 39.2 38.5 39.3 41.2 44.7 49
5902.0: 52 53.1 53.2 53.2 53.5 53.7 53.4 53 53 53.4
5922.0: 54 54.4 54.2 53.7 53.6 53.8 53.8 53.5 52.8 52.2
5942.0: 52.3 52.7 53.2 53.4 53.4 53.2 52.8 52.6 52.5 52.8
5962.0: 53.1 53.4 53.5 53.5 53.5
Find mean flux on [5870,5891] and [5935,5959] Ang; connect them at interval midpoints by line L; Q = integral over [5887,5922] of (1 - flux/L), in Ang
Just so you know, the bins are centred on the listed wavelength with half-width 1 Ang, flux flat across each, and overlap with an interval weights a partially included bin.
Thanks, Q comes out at 1.6 Ang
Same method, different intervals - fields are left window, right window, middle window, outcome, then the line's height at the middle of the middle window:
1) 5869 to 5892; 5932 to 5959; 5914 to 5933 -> -0.65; 51.9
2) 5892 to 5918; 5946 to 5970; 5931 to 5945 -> -0.33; 51.8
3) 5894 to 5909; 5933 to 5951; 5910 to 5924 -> -0.85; 50.4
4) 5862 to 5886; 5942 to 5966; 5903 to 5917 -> -0.12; 52.8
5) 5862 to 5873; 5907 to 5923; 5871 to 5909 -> 3.35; 53.3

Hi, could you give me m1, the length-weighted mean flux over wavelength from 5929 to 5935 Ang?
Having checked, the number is 53.7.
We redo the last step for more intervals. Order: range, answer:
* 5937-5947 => 52.6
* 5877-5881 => 53.2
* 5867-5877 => 53.5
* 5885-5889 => 44.9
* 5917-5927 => 53.8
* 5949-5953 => 53.3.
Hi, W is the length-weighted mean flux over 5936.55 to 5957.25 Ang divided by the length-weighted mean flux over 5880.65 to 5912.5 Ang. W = 1.11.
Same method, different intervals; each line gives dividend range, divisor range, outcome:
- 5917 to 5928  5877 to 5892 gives 1.13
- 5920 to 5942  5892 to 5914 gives 1.09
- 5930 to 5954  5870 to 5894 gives 1.09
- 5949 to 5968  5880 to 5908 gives 1.13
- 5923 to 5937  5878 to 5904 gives 1.16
